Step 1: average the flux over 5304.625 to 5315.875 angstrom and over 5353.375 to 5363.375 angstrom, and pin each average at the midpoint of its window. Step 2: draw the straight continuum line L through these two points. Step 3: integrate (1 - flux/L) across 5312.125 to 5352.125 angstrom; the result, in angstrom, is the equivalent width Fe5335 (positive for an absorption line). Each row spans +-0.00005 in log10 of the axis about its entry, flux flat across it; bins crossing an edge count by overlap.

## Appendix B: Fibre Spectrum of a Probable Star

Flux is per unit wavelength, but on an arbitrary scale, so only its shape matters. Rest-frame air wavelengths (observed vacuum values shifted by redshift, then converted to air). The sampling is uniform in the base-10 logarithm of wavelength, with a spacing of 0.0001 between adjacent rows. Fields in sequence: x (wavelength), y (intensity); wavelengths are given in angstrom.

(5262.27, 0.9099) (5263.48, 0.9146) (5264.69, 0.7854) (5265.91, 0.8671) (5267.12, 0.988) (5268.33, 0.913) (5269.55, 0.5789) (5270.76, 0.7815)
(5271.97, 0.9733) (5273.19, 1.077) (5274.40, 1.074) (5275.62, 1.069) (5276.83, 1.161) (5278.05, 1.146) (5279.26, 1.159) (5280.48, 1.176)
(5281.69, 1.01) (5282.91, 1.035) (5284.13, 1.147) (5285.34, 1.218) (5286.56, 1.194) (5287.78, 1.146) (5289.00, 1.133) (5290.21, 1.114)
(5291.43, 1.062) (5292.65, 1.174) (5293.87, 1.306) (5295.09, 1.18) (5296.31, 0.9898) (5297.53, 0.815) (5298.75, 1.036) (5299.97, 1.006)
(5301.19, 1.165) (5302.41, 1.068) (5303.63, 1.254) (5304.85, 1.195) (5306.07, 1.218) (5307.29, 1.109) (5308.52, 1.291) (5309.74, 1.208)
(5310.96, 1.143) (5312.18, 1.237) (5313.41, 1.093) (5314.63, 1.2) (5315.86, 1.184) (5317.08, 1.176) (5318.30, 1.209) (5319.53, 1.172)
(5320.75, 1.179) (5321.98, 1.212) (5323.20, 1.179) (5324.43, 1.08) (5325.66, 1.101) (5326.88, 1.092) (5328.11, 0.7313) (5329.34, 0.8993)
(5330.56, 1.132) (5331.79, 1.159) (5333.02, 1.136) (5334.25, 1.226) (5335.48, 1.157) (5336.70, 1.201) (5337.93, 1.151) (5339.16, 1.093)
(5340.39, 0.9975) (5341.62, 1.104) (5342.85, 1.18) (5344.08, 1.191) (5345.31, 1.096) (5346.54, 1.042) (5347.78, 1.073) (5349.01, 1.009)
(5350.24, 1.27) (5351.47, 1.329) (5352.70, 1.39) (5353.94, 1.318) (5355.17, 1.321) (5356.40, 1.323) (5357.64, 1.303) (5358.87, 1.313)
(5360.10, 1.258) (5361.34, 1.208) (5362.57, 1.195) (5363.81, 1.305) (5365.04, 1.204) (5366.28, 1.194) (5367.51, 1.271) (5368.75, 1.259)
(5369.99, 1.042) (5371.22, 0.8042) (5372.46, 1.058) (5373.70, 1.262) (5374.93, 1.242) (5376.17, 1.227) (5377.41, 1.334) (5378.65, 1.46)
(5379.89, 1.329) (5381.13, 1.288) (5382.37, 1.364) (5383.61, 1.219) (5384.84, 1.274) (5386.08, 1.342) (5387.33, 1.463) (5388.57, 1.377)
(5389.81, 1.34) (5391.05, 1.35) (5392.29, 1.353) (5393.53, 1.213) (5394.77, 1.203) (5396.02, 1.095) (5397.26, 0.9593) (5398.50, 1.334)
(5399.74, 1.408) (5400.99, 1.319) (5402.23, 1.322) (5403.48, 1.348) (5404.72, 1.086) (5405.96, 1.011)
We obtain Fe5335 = 3.3 angstrom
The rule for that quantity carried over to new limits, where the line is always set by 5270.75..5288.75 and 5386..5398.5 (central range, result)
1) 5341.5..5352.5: 0.43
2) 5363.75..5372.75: 0.72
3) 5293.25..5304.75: 0.36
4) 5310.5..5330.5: 0.75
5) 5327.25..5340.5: 1.11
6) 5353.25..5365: -0.57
